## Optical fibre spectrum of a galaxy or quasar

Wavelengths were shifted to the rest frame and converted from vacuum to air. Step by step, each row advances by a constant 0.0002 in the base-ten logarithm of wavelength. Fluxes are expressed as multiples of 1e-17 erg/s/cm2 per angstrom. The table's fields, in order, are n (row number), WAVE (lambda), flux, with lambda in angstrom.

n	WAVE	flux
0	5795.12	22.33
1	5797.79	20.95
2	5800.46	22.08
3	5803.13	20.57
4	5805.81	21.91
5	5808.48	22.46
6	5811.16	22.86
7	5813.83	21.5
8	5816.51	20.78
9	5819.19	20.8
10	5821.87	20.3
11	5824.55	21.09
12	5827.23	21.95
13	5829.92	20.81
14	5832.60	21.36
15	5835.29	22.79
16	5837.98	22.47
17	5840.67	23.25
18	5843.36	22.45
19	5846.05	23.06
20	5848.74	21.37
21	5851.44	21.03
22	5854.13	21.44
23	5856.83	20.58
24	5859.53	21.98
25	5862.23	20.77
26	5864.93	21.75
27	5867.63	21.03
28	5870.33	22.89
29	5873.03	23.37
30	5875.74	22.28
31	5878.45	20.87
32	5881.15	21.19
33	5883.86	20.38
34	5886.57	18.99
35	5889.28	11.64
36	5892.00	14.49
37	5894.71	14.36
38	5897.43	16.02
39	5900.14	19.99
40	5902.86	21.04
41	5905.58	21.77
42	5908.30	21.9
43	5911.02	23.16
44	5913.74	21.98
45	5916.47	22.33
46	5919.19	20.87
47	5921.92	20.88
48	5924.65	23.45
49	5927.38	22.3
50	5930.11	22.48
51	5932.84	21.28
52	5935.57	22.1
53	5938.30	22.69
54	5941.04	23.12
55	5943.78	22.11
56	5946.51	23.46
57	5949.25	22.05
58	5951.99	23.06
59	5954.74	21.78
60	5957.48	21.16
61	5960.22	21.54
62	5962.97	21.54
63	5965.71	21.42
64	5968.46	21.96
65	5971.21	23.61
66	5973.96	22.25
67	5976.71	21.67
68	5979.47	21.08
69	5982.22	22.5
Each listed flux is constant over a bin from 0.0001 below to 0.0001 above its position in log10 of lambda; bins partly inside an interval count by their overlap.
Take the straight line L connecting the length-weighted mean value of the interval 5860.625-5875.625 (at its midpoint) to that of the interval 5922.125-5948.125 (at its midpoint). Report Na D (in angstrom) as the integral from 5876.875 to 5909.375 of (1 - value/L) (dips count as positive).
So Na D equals 5.31 angstrom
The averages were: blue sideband 22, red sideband 22.5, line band 18.5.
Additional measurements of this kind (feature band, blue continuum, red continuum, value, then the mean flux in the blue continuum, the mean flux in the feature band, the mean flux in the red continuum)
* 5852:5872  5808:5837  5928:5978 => 0.2 angstrom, 21.5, 21.5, 22.2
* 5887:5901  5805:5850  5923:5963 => 4.3 angstrom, 21.8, 15.4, 22.3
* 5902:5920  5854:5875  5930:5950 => 0.2 angstrom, 21.8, 21.9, 22.4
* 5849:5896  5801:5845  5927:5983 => 4.1 angstrom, 21.7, 20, 22.1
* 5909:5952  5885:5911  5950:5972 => -4.8 angstrom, 18.1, 22.3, 22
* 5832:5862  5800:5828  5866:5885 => -0.5 angstrom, 21.5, 21.9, 21.7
